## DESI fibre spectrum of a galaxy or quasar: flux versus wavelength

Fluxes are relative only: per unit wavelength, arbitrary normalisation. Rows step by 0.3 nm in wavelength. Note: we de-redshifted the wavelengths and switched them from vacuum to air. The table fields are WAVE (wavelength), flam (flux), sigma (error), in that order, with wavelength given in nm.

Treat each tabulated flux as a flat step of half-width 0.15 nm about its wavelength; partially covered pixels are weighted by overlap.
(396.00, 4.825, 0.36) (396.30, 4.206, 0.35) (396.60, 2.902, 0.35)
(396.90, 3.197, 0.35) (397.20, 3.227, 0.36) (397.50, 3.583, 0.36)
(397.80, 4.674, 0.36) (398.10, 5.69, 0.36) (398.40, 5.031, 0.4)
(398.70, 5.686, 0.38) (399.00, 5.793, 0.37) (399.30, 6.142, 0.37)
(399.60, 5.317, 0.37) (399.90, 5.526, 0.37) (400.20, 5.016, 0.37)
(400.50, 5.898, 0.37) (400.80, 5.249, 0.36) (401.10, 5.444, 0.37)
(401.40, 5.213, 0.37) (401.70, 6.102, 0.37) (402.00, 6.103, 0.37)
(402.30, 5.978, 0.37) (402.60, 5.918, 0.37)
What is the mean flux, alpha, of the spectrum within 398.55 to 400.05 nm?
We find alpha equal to 5.69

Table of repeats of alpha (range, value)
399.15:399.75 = 5.73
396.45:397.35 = 3.11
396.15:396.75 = 3.55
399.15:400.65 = 5.58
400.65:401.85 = 5.5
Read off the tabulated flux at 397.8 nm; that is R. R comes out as 4.674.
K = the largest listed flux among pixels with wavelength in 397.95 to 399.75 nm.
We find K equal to 6.142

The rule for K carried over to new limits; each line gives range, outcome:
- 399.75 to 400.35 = 5.526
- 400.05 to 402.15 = 6.103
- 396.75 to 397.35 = 3.227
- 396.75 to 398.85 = 5.69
